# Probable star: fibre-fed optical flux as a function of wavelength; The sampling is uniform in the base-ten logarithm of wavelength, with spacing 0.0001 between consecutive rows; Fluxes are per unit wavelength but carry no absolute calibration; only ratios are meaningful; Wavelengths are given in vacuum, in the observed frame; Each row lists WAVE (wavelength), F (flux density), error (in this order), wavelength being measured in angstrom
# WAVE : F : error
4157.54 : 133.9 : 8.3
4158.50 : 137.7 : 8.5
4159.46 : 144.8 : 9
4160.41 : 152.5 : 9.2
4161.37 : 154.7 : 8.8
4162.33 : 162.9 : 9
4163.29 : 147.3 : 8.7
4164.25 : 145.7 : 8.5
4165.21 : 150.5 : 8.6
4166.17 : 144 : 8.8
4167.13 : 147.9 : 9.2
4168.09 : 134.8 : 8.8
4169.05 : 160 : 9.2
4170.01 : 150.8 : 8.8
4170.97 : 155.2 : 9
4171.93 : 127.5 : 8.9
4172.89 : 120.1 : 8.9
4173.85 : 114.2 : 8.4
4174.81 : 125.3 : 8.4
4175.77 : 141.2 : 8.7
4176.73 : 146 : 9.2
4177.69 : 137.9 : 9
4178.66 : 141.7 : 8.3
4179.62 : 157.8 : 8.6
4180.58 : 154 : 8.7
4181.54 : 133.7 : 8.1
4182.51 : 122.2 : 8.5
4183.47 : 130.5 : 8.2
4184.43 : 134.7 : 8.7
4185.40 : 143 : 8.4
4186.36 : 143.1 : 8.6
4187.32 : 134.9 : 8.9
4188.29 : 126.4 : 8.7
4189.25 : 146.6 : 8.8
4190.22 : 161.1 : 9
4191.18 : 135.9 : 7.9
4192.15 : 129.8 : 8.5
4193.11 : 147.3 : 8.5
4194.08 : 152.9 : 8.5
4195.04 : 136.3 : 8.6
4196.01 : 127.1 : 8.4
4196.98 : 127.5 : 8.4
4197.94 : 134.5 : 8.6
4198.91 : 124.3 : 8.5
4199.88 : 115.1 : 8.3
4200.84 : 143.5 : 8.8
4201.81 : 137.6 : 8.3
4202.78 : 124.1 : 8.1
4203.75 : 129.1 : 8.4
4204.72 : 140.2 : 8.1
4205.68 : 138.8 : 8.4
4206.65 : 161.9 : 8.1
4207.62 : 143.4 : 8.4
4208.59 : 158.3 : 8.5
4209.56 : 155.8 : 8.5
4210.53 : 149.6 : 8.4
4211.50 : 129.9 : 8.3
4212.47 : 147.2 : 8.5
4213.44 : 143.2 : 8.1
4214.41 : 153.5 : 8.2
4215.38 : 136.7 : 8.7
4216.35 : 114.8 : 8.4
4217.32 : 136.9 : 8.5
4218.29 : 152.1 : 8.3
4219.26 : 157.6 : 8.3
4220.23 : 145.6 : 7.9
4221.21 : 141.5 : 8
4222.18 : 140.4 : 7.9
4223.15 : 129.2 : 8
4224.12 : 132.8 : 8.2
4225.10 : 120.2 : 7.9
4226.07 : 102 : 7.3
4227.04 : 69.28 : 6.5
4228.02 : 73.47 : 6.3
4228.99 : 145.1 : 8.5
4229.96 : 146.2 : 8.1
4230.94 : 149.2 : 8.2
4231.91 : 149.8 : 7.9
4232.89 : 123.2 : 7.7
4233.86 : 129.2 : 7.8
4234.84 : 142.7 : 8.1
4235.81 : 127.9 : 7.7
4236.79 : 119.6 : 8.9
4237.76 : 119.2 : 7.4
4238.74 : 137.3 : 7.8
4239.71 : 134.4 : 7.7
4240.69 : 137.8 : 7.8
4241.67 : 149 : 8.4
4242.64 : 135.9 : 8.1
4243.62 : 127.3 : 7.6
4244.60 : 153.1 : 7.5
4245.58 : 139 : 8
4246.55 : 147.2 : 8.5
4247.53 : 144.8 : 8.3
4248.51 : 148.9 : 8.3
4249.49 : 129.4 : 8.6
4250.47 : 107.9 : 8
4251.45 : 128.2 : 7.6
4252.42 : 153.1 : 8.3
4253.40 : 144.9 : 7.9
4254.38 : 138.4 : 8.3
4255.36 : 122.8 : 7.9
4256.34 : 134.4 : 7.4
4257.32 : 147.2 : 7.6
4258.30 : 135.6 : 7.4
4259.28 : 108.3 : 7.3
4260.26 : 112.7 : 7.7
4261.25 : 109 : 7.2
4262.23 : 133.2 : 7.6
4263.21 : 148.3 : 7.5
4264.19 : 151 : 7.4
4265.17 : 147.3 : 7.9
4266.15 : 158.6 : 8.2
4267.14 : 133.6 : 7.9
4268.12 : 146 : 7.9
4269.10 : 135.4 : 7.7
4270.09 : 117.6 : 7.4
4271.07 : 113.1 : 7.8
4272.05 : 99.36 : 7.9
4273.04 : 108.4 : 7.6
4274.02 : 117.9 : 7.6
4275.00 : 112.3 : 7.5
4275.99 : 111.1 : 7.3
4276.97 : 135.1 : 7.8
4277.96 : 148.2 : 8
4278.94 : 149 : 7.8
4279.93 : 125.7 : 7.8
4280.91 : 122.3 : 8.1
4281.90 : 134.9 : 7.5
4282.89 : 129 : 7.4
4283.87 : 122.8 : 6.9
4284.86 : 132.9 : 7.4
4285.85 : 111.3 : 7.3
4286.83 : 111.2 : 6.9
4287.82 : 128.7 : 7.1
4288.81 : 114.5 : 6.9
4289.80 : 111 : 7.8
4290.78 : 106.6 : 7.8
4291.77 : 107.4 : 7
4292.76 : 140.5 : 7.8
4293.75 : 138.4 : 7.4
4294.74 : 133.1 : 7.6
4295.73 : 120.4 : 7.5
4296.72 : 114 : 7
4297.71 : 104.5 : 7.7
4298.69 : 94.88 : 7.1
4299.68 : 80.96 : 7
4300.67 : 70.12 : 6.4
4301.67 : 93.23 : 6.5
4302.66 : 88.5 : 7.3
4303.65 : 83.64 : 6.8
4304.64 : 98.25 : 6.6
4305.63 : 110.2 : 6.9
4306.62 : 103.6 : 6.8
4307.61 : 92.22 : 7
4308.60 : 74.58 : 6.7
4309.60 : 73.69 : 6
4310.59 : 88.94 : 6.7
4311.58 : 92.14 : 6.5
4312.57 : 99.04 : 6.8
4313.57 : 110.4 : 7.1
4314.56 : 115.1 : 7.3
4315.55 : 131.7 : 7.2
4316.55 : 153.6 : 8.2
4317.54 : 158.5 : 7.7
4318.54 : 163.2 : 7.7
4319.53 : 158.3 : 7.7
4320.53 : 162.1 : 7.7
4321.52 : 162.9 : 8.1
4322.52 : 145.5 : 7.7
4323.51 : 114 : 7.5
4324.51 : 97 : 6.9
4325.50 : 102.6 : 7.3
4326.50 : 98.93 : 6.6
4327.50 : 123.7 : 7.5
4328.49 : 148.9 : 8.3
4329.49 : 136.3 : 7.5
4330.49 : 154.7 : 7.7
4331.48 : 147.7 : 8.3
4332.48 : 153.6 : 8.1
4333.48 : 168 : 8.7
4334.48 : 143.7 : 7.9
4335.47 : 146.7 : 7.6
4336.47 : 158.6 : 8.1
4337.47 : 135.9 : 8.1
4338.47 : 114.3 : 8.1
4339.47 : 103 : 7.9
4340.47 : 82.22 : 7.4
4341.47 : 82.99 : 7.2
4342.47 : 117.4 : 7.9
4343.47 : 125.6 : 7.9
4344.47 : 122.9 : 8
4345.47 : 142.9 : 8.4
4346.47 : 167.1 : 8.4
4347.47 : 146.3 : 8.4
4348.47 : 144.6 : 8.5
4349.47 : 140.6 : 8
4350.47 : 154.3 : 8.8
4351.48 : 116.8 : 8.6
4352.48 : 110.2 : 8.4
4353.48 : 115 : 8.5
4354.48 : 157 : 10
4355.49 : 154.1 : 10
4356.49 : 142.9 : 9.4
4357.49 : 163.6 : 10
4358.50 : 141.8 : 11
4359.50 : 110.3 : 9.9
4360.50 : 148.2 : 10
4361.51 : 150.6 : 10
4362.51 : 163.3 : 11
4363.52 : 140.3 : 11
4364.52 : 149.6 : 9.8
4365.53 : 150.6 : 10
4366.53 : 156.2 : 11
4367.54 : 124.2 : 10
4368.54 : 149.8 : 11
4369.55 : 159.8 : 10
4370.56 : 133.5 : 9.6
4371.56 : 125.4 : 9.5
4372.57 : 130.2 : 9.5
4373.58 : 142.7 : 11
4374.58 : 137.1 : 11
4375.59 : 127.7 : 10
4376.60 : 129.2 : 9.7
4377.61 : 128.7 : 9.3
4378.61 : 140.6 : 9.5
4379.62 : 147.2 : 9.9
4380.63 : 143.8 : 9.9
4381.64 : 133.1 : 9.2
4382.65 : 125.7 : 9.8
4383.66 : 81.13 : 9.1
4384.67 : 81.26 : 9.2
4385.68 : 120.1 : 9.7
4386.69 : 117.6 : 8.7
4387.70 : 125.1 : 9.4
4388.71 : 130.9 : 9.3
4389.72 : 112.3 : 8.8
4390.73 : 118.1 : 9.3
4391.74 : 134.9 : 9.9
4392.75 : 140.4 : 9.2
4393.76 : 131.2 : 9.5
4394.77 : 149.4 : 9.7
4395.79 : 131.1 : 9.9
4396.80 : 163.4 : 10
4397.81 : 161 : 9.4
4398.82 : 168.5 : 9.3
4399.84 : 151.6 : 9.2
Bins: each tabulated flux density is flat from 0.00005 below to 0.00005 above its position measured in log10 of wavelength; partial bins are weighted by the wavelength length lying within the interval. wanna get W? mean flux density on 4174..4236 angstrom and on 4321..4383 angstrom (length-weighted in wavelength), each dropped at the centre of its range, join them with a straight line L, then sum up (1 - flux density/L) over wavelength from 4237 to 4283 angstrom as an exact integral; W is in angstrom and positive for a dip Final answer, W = 1.3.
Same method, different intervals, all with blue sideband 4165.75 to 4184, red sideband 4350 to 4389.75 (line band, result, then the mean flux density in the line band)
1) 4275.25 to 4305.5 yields 4.7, 115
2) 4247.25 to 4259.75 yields 0.3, 134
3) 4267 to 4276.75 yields 1.2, 119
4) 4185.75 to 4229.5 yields 0.9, 136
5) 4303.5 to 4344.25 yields 3.7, 123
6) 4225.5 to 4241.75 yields 1.4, 126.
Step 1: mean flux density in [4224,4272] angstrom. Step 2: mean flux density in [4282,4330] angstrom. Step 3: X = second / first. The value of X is 0.9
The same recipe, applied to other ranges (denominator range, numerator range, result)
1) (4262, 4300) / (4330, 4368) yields 1.11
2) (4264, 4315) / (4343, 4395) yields 1.18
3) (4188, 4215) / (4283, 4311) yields 0.75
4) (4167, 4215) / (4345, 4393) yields 0.97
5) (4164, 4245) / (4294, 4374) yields 0.93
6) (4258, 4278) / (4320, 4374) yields 1.08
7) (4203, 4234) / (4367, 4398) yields 0.97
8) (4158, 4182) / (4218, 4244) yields 0.91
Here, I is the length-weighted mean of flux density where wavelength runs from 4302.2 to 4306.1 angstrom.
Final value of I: 95.2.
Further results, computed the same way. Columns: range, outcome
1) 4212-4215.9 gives 145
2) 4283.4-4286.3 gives 122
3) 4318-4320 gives 161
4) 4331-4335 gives 153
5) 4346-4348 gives 157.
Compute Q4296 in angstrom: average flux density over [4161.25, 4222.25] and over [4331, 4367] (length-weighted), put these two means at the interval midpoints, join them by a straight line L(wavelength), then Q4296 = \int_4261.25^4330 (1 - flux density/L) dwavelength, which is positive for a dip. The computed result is 9.3 angstrom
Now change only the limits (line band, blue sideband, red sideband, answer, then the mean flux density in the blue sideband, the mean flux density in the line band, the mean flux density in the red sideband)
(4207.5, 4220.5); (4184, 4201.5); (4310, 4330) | -0.89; 137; 145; 128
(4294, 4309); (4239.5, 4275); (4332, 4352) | 3.93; 133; 98.3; 133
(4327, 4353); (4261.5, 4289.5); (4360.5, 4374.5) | 0.97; 128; 134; 144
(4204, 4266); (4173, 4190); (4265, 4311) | -4.80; 137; 136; 115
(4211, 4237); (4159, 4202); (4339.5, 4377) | 1.35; 140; 132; 136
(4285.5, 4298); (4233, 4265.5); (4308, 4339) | 1.23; 135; 119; 130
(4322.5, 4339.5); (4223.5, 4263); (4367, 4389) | -0.53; 130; 133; 129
